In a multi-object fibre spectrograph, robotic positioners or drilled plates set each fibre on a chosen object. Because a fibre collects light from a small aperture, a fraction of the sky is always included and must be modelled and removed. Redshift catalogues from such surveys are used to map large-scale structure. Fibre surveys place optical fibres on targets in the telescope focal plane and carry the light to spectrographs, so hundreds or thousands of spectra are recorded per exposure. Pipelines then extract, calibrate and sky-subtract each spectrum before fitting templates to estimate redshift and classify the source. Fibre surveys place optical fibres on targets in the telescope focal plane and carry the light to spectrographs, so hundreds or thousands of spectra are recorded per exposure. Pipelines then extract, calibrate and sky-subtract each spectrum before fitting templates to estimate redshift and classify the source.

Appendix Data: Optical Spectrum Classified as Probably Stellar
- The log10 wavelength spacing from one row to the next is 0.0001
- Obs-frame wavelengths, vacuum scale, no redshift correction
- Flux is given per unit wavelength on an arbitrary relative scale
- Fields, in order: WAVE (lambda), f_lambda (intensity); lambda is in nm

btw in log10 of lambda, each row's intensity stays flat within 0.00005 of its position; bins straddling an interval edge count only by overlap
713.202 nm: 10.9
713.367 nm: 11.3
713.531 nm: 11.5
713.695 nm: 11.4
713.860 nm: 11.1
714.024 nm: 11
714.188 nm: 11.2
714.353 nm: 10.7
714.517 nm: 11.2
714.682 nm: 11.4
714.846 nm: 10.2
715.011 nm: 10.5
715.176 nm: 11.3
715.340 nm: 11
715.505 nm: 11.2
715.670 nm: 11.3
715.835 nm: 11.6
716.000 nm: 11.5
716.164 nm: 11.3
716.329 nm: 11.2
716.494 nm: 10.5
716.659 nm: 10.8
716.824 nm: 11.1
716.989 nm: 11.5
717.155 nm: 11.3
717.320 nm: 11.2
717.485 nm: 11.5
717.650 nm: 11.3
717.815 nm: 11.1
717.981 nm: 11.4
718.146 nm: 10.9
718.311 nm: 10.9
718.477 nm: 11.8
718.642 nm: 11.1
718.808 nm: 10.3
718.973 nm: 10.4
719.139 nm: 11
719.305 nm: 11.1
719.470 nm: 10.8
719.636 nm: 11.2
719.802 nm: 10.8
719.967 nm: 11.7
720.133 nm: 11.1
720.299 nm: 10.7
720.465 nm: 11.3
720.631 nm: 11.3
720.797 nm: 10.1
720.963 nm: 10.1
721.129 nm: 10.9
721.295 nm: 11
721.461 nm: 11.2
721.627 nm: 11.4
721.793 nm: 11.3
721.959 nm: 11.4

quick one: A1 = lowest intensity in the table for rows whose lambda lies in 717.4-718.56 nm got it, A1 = 10.9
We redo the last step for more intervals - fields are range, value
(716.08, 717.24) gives 10.5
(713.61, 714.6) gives 10.7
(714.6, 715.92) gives 10.2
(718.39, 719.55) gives 10.3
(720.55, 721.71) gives 10.1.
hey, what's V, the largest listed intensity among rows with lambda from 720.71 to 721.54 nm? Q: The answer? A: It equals 11.2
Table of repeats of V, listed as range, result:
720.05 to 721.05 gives 11.3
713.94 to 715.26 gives 11.4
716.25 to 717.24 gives 11.5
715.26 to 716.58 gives 11.6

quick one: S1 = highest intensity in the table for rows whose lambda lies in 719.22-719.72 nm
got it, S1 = 11.2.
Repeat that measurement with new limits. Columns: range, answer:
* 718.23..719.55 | 11.8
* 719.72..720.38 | 11.7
